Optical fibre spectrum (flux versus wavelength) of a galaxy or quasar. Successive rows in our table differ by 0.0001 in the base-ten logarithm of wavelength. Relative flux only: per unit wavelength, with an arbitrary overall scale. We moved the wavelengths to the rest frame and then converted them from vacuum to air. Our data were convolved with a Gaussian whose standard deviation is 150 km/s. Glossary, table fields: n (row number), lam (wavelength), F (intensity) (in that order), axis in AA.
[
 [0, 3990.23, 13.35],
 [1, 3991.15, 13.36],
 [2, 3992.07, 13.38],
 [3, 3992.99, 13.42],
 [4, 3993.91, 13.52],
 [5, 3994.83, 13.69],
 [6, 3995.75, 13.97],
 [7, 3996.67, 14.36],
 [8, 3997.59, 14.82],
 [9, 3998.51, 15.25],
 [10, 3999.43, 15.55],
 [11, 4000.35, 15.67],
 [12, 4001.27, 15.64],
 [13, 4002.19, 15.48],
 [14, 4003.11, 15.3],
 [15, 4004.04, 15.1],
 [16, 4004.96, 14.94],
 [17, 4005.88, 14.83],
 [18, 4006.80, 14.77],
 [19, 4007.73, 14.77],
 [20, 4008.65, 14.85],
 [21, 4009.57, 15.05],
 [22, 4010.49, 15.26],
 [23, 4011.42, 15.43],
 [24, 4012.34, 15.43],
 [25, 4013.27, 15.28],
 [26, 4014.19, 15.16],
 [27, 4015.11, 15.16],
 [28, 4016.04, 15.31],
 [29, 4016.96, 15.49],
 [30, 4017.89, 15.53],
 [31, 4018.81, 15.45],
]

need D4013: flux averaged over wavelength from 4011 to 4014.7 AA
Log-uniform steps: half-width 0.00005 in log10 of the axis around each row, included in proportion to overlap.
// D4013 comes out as 15.3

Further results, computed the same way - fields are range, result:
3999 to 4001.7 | 15.6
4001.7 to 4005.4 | 15.2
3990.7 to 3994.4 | 13.4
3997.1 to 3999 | 15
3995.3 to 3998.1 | 14.4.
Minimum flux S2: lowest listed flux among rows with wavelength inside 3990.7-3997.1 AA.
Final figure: 13.36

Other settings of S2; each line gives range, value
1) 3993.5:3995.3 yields 13.52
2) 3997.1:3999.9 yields 14.82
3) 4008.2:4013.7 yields 14.85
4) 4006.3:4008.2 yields 14.77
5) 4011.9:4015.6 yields 15.16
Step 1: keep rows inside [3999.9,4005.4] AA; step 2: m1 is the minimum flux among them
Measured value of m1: 14.94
